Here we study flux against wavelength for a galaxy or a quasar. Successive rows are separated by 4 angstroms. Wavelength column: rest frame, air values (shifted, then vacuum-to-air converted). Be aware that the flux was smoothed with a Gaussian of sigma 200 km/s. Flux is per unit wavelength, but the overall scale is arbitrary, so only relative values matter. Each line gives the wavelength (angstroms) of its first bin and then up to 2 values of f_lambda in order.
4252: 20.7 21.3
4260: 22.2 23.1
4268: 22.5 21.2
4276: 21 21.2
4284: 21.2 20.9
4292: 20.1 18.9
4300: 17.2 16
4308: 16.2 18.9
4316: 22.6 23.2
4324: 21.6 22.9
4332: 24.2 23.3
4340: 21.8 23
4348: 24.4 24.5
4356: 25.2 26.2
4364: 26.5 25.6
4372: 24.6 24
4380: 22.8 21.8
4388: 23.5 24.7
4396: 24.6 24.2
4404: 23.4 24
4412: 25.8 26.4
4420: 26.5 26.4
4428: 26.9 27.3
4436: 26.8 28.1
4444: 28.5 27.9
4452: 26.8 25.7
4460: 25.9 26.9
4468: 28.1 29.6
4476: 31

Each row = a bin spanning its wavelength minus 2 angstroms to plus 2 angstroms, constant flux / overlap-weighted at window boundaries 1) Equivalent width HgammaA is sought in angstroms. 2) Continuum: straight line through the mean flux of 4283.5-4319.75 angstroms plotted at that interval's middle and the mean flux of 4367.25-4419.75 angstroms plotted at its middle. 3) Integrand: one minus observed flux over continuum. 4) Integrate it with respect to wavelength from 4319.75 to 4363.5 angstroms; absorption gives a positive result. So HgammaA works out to -4.8 angstroms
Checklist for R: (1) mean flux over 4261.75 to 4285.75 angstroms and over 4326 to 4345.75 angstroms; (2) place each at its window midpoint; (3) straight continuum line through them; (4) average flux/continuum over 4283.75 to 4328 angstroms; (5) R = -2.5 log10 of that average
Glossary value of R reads 0.13 mag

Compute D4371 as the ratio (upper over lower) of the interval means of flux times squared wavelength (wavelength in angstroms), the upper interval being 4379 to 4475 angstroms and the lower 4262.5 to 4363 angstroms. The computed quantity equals 1.26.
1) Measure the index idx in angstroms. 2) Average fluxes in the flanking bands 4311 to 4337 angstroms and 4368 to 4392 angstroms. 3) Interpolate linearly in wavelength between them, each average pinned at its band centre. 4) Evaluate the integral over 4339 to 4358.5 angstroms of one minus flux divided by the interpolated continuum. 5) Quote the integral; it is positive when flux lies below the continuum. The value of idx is -0.8 angstroms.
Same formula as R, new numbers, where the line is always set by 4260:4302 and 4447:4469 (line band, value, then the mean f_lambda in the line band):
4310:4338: -0.01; 22.4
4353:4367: -0.10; 25.8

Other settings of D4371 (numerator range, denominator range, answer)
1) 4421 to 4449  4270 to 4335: 1.42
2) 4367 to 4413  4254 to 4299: 1.20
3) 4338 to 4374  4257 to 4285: 1.18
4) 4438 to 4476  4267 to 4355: 1.39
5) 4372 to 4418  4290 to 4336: 1.23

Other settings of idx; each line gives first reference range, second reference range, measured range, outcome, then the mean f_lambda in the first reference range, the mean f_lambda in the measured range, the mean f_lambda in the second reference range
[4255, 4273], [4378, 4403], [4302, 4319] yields 3.0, 22.1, 18.7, 23.6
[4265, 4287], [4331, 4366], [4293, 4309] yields 3.7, 21.5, 17.3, 24.3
